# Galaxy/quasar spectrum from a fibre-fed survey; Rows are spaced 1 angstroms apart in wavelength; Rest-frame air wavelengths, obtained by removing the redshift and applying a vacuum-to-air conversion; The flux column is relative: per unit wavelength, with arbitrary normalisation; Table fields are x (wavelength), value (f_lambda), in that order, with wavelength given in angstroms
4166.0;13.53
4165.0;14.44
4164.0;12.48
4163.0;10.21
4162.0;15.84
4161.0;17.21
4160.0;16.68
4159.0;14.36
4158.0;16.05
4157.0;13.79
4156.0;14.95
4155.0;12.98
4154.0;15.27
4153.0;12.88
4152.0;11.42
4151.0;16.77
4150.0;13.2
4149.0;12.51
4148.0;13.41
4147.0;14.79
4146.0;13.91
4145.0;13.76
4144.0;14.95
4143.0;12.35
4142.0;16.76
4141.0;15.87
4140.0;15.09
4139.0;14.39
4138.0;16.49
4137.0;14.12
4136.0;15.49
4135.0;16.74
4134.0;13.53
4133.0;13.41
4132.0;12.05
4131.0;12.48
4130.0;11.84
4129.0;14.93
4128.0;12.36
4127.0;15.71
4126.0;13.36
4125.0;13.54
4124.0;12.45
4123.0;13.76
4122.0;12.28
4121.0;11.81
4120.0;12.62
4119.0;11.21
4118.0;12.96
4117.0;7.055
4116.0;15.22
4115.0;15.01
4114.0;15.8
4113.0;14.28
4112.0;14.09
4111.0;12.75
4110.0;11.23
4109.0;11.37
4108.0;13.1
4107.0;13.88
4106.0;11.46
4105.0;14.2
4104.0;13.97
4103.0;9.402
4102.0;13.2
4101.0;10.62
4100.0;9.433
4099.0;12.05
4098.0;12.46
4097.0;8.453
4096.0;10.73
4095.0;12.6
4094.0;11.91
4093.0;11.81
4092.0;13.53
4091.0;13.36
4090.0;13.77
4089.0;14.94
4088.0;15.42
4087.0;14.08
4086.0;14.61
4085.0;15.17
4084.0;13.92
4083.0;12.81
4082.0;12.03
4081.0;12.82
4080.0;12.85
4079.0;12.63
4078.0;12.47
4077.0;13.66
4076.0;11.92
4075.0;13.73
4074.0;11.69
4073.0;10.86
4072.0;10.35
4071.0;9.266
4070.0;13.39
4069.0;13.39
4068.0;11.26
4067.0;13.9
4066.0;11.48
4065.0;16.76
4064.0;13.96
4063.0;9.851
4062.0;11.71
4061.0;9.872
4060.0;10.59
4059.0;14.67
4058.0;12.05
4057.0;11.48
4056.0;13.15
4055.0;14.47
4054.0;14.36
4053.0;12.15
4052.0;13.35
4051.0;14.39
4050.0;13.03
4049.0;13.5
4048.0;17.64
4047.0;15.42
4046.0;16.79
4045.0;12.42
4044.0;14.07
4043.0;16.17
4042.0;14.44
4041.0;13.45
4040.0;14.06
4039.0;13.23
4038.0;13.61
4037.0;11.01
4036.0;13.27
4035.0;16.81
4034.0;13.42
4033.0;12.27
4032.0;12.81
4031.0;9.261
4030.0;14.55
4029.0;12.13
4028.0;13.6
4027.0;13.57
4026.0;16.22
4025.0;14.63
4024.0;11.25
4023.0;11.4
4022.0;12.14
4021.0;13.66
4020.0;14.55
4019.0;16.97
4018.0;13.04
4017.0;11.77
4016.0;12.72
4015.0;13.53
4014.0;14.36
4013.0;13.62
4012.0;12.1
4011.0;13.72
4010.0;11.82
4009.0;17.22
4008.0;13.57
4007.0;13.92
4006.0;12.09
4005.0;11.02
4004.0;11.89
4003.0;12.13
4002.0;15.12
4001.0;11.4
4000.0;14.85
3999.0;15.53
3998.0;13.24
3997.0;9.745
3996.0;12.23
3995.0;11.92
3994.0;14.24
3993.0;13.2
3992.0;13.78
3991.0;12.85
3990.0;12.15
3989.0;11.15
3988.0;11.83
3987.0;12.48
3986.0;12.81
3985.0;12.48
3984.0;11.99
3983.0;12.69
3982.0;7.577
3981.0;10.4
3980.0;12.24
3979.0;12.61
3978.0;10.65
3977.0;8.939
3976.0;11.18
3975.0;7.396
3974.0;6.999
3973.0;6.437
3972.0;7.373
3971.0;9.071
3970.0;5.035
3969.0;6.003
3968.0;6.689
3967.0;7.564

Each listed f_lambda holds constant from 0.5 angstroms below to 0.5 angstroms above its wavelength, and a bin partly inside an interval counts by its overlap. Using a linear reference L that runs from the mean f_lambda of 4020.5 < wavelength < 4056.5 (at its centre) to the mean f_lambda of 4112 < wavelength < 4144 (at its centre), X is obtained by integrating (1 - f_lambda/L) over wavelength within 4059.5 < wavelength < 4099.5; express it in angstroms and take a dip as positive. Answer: 3.3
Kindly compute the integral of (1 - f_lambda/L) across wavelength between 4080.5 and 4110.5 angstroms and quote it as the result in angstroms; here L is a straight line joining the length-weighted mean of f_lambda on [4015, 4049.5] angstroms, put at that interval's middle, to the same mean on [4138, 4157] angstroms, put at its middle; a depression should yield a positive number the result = 3.0 angstroms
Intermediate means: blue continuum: 13.7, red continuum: 14.2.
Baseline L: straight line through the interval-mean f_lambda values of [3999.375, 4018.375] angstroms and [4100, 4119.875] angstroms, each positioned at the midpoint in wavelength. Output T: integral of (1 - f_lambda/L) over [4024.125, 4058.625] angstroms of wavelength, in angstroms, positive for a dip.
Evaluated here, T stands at -1.9 angstroms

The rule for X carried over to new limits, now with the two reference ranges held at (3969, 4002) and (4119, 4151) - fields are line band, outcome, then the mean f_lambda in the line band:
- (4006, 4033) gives -3.7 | 13.3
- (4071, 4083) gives 0.6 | 12.2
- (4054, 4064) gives 0.2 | 12.2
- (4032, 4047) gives -2.3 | 13.9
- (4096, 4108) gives 1.4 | 11.8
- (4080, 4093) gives -0.8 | 13.8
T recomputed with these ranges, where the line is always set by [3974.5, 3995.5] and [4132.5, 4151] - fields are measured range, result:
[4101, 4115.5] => 0.9 angstroms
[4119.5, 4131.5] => 1.0 angstroms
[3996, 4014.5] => -1.8 angstroms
